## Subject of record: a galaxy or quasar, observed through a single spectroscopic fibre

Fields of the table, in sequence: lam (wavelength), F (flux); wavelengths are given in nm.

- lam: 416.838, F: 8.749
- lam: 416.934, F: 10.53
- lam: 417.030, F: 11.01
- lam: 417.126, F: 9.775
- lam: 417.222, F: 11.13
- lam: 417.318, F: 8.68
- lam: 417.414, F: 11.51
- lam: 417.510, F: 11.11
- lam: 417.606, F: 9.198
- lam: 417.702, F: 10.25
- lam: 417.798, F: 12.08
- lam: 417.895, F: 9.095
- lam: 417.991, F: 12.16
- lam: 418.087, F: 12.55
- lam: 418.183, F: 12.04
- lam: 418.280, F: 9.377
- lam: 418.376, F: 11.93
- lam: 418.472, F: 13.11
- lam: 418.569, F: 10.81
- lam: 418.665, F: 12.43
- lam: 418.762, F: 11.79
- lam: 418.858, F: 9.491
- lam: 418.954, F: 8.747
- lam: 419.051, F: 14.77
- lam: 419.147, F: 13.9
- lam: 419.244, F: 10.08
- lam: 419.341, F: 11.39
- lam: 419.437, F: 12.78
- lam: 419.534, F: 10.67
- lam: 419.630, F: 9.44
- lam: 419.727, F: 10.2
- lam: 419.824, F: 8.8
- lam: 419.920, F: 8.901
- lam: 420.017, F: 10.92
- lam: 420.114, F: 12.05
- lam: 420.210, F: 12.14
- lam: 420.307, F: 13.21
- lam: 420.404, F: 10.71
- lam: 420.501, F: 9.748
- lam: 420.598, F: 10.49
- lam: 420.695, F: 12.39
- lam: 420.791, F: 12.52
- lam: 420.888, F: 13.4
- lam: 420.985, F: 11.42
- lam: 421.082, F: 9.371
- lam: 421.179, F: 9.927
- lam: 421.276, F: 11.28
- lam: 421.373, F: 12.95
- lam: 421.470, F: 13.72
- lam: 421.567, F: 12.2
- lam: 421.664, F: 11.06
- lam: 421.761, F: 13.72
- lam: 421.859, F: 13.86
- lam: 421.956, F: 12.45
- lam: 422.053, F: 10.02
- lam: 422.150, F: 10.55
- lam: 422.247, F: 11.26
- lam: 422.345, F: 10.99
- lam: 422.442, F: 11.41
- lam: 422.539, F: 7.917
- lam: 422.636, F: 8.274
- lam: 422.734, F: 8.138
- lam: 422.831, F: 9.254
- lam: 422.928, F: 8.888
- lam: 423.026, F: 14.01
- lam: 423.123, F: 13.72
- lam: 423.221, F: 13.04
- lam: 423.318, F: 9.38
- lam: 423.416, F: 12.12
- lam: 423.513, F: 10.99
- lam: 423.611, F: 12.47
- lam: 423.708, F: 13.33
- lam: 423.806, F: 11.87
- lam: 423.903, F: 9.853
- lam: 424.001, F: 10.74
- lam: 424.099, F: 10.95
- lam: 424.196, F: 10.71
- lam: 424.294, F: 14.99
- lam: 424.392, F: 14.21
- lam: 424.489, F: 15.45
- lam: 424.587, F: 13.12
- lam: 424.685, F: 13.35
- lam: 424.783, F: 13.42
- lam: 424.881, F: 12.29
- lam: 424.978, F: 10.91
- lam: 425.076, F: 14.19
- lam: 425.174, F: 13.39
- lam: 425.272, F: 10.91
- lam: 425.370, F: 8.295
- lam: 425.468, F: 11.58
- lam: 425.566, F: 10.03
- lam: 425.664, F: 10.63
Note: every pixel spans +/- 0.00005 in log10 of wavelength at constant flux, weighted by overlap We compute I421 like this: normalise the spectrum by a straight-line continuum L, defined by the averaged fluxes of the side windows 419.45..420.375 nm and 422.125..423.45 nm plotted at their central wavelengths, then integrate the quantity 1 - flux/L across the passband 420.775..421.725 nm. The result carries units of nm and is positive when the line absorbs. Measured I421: -0.10 nm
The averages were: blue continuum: 10.8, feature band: 11.8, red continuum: 10.6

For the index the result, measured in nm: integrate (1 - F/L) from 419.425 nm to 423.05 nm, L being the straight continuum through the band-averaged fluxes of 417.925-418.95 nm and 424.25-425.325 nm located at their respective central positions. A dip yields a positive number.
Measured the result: 0.35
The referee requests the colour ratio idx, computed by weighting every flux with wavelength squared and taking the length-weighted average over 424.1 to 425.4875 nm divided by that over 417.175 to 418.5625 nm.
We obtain 1.18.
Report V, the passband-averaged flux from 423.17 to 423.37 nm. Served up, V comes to 11.2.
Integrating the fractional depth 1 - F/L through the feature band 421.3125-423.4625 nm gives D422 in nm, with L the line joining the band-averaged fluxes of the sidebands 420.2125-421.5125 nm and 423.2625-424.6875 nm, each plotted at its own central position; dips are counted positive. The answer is 0.11 nm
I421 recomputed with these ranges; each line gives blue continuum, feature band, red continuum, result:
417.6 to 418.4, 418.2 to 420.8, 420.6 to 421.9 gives 0.067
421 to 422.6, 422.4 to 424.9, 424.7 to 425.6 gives -0.017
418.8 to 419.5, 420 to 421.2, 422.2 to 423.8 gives -0.011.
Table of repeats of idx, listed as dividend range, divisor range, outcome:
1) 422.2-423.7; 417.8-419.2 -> 0.96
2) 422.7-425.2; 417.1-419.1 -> 1.13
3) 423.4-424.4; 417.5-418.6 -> 1.10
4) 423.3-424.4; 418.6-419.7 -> 1.06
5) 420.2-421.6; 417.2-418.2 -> 1.09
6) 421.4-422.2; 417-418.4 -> 1.16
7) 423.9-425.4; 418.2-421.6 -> 1.12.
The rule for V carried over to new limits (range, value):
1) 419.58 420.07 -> 9.68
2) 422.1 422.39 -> 10.9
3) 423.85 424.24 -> 10.6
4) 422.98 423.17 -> 13.9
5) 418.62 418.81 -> 12.1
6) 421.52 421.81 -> 12.3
